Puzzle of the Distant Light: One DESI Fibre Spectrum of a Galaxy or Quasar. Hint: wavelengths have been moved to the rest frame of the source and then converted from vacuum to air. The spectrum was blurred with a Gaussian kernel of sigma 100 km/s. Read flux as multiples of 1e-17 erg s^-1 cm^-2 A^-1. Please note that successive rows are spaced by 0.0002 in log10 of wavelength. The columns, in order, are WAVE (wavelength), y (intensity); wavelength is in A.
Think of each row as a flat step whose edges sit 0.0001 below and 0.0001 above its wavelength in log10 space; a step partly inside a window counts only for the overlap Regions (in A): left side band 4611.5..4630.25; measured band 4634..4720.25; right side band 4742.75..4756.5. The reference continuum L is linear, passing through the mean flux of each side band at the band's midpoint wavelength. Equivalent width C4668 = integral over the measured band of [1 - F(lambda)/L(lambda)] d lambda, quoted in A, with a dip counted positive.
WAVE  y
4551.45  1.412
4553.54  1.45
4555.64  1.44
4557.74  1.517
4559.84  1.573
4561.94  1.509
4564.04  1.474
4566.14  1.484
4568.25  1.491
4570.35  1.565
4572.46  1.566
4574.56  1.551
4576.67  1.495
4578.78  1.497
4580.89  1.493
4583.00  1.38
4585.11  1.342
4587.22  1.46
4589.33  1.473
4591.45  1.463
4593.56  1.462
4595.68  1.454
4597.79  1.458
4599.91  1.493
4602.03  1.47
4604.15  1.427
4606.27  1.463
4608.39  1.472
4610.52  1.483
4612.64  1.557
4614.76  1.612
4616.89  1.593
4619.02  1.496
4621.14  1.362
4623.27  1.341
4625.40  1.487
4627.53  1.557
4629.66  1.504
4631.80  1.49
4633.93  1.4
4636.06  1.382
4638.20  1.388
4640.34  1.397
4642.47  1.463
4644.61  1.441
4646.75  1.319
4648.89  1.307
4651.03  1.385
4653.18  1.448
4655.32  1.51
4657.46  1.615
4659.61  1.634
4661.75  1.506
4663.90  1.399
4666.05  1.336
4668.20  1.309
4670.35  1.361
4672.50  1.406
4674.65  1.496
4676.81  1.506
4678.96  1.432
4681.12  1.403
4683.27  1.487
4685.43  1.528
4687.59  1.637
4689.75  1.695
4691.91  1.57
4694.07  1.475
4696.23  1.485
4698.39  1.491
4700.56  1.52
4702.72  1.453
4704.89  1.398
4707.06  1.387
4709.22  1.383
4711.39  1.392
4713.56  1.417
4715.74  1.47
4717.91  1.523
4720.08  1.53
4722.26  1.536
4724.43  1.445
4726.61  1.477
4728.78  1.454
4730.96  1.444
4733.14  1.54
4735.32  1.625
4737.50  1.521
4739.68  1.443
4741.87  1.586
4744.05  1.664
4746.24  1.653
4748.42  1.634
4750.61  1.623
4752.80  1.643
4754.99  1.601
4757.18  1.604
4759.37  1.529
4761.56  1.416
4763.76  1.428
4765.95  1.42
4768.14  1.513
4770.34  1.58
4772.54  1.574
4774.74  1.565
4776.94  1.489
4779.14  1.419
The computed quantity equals 5.7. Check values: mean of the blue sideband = 1.5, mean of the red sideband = 1.63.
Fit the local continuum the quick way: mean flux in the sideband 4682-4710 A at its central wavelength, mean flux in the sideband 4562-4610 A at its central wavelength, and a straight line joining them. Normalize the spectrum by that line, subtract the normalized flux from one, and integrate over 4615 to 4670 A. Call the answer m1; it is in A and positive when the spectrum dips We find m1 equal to 1.64 A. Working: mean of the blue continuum 1.47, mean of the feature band 1.44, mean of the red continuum 1.5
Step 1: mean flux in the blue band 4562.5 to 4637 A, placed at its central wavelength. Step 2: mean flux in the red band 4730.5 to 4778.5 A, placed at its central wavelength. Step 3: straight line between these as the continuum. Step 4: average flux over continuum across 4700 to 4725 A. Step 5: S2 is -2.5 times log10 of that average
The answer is 0.06 mag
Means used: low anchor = 1.48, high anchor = 1.55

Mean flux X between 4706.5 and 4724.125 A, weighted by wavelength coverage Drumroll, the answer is 1.46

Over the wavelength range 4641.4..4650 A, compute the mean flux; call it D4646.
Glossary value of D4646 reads 1.38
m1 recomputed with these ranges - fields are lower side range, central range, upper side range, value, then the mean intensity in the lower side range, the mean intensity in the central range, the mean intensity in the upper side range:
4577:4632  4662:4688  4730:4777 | 1.23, 1.47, 1.44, 1.55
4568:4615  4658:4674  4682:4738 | 0.65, 1.48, 1.43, 1.5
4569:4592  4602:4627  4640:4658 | -0.47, 1.48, 1.48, 1.43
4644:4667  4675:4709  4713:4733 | -0.69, 1.45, 1.49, 1.48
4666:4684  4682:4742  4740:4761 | 0.50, 1.42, 1.5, 1.6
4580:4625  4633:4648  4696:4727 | 0.67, 1.46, 1.4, 1.46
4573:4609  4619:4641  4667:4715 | 0.44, 1.46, 1.43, 1.46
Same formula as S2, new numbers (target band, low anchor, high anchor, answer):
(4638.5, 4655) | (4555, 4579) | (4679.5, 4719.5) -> 0.073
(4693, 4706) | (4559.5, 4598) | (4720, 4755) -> 0.048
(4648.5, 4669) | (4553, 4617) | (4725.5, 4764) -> 0.048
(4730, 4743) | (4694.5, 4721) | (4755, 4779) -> -0.033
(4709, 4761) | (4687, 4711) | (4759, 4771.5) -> -0.034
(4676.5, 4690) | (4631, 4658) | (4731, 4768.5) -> -0.034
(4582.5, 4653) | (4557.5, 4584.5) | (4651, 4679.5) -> 0.024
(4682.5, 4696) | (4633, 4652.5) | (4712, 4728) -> -0.085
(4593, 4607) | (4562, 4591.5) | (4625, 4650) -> 0.000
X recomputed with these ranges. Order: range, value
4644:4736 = 1.47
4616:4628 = 1.47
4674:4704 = 1.51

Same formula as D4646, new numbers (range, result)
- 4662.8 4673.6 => 1.36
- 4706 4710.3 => 1.39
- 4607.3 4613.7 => 1.5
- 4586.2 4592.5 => 1.46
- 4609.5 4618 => 1.56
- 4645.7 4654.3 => 1.37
